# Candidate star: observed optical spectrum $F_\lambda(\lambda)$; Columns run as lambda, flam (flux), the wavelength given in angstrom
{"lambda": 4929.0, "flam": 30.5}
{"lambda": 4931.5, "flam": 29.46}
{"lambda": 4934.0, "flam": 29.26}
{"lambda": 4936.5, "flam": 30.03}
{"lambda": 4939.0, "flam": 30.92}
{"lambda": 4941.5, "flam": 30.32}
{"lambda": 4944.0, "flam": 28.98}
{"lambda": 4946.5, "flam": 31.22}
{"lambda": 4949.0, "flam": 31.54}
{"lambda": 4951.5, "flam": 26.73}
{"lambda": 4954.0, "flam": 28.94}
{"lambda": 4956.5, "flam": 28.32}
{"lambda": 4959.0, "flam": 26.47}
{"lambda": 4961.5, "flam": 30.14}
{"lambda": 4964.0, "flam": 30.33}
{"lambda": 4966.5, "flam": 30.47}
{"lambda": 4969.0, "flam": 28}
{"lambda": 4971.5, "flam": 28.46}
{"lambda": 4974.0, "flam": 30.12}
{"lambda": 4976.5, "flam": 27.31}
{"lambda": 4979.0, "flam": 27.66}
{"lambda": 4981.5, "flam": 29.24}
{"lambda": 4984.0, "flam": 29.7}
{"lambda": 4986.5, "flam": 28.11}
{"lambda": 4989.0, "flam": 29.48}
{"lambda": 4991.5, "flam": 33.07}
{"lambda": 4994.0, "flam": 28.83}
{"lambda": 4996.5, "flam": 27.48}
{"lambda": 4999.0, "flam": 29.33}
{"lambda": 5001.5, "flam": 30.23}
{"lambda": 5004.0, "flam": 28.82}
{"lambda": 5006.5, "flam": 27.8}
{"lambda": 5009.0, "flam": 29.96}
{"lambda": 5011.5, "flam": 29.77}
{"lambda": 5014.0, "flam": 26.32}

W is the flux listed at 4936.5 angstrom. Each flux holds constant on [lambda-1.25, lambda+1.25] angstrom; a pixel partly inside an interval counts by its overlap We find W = 30.03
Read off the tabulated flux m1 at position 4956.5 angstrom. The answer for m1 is 28.32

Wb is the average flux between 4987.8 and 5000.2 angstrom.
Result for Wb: 29.6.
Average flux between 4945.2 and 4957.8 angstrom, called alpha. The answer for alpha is 29.3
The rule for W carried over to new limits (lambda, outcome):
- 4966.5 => 30.47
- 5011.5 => 29.77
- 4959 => 26.47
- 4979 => 27.66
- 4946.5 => 31.22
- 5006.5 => 27.8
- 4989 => 29.48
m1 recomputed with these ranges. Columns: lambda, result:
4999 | 29.33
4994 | 28.83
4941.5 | 30.32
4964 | 30.33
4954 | 28.94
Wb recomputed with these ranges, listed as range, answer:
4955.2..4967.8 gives 29.1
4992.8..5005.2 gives 28.9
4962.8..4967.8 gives 30.4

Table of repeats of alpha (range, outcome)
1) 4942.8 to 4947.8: 30.1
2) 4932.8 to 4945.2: 29.9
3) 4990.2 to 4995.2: 31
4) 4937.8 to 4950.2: 30.6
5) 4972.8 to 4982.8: 28.6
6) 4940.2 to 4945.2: 29.7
